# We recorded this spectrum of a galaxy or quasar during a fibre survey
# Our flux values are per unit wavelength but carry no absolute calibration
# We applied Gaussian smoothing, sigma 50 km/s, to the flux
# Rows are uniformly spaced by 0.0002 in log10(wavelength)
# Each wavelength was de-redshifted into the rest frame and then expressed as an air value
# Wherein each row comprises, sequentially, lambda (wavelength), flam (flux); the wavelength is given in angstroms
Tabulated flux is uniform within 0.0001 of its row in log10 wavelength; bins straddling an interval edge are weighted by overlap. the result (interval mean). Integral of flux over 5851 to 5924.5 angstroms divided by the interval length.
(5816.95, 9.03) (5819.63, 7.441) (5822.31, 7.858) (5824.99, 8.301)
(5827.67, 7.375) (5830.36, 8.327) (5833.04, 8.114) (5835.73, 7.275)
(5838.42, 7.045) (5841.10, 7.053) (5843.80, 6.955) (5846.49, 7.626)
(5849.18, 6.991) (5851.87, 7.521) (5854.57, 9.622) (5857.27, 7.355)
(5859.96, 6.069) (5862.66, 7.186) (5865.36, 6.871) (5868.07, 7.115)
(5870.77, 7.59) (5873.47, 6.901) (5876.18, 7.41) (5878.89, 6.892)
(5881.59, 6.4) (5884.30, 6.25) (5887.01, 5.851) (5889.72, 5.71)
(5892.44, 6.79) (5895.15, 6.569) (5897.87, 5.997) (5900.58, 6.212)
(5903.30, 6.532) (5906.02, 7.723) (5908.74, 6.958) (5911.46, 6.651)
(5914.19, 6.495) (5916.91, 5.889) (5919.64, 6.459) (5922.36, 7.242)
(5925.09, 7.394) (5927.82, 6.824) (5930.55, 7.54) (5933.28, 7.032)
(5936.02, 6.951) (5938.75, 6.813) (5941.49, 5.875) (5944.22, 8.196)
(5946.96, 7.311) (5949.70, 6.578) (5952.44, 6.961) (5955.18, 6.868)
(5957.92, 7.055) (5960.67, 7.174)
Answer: 6.82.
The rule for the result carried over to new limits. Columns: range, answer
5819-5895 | 7.2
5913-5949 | 6.92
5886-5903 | 6.22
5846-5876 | 7.34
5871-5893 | 6.57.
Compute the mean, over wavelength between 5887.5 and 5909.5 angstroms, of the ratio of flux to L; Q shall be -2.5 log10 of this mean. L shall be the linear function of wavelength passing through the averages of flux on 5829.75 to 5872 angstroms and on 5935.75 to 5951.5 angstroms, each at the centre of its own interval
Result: 0.103 mag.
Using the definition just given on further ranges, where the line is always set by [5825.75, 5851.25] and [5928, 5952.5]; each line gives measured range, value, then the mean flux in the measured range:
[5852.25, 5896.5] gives 0.057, 6.92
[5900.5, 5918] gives 0.074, 6.68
